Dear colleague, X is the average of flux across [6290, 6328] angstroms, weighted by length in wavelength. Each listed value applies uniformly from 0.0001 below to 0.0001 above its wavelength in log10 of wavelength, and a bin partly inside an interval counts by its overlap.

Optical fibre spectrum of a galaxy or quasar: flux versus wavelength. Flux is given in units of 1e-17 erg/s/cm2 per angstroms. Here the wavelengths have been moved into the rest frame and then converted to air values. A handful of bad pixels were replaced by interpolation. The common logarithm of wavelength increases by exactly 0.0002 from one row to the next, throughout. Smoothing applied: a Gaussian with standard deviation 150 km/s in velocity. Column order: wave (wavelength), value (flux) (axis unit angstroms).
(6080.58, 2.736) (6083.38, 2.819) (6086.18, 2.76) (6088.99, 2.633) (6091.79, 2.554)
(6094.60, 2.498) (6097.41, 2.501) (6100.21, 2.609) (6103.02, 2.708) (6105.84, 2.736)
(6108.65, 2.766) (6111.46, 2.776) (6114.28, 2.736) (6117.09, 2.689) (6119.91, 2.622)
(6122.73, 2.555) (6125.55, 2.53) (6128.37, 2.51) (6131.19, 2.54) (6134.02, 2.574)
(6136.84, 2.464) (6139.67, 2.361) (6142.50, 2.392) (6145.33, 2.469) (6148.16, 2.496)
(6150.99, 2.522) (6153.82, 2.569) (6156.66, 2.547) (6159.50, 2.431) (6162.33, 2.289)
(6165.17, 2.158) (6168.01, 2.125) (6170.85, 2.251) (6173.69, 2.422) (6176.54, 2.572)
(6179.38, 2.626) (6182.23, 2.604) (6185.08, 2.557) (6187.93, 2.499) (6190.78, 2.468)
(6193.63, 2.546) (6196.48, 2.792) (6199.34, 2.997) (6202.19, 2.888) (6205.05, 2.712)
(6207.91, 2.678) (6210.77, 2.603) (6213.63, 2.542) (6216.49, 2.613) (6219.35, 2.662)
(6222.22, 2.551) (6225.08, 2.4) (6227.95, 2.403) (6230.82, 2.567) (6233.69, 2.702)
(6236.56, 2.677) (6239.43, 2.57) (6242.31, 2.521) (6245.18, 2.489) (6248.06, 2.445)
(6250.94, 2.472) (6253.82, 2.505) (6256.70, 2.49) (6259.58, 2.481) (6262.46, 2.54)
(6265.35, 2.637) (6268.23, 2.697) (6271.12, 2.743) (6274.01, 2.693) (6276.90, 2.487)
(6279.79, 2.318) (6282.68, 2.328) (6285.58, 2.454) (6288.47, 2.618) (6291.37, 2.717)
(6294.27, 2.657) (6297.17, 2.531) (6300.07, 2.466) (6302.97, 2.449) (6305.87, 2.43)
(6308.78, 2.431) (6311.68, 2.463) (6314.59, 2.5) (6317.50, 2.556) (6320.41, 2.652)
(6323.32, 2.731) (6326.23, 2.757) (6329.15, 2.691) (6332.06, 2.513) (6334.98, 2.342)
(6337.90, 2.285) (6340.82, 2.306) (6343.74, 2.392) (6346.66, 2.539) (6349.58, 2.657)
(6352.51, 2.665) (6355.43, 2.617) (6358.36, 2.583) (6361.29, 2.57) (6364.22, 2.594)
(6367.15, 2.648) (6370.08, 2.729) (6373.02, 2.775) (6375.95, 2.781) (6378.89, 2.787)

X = 2.57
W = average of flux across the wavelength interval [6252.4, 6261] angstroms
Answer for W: 2.49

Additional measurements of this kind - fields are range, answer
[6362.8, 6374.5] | 2.69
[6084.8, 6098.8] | 2.59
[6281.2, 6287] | 2.39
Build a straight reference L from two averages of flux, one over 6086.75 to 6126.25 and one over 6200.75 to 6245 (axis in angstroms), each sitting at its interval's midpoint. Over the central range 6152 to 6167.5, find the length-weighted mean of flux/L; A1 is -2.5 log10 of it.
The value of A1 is 0.10 mag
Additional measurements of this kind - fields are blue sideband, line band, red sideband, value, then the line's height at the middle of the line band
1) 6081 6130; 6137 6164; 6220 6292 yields 0.071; 2.62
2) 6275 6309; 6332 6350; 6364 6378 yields 0.095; 2.63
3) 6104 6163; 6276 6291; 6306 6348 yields 0.026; 2.52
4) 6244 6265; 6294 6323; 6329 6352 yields -0.018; 2.47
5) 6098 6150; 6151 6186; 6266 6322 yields 0.061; 2.57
